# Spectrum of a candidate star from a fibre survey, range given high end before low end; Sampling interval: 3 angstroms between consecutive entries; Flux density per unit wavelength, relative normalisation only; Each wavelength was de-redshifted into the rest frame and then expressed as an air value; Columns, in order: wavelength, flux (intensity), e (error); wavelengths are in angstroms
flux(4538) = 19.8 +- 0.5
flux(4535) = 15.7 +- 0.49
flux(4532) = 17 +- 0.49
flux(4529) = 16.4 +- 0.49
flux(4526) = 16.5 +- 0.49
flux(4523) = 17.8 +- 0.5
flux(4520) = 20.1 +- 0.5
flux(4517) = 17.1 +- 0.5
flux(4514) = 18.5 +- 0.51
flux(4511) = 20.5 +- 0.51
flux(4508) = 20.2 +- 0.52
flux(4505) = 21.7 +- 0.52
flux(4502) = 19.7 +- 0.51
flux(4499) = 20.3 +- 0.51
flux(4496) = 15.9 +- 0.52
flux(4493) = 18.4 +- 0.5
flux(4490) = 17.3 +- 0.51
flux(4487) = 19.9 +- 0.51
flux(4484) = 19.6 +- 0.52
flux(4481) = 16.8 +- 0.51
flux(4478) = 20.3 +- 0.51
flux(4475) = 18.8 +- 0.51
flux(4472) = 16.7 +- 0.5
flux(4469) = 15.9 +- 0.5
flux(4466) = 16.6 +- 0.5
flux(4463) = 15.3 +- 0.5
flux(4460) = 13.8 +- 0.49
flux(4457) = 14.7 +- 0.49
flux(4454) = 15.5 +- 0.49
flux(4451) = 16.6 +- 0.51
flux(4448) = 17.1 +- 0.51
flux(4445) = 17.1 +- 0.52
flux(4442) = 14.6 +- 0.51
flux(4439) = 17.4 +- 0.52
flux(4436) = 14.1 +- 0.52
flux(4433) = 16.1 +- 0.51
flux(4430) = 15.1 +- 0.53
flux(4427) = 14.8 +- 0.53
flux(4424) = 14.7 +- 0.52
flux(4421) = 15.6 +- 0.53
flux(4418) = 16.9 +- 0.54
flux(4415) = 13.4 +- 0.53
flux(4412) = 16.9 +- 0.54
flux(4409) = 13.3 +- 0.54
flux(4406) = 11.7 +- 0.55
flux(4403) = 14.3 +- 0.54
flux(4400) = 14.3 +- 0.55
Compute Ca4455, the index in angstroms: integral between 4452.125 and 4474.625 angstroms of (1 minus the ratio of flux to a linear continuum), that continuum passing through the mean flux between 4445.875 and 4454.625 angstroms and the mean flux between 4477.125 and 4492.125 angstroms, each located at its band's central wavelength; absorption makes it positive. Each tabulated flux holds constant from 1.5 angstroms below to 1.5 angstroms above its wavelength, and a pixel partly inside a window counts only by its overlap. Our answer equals 2.2 angstroms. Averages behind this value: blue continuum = 16.5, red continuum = 18.7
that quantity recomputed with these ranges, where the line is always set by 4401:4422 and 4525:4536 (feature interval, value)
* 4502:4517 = -3.5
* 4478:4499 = -3.4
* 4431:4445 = -0.7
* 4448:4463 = -0.1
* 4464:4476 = -1.1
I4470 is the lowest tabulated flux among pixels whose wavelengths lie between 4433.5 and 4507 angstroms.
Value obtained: 13.8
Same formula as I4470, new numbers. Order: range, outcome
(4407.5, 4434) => 13.3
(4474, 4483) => 16.8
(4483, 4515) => 15.9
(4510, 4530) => 16.4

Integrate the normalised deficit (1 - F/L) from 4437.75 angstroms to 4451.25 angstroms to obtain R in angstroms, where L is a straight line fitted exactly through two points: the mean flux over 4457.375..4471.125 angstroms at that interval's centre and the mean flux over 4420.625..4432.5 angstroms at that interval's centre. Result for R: -1.15 angstroms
